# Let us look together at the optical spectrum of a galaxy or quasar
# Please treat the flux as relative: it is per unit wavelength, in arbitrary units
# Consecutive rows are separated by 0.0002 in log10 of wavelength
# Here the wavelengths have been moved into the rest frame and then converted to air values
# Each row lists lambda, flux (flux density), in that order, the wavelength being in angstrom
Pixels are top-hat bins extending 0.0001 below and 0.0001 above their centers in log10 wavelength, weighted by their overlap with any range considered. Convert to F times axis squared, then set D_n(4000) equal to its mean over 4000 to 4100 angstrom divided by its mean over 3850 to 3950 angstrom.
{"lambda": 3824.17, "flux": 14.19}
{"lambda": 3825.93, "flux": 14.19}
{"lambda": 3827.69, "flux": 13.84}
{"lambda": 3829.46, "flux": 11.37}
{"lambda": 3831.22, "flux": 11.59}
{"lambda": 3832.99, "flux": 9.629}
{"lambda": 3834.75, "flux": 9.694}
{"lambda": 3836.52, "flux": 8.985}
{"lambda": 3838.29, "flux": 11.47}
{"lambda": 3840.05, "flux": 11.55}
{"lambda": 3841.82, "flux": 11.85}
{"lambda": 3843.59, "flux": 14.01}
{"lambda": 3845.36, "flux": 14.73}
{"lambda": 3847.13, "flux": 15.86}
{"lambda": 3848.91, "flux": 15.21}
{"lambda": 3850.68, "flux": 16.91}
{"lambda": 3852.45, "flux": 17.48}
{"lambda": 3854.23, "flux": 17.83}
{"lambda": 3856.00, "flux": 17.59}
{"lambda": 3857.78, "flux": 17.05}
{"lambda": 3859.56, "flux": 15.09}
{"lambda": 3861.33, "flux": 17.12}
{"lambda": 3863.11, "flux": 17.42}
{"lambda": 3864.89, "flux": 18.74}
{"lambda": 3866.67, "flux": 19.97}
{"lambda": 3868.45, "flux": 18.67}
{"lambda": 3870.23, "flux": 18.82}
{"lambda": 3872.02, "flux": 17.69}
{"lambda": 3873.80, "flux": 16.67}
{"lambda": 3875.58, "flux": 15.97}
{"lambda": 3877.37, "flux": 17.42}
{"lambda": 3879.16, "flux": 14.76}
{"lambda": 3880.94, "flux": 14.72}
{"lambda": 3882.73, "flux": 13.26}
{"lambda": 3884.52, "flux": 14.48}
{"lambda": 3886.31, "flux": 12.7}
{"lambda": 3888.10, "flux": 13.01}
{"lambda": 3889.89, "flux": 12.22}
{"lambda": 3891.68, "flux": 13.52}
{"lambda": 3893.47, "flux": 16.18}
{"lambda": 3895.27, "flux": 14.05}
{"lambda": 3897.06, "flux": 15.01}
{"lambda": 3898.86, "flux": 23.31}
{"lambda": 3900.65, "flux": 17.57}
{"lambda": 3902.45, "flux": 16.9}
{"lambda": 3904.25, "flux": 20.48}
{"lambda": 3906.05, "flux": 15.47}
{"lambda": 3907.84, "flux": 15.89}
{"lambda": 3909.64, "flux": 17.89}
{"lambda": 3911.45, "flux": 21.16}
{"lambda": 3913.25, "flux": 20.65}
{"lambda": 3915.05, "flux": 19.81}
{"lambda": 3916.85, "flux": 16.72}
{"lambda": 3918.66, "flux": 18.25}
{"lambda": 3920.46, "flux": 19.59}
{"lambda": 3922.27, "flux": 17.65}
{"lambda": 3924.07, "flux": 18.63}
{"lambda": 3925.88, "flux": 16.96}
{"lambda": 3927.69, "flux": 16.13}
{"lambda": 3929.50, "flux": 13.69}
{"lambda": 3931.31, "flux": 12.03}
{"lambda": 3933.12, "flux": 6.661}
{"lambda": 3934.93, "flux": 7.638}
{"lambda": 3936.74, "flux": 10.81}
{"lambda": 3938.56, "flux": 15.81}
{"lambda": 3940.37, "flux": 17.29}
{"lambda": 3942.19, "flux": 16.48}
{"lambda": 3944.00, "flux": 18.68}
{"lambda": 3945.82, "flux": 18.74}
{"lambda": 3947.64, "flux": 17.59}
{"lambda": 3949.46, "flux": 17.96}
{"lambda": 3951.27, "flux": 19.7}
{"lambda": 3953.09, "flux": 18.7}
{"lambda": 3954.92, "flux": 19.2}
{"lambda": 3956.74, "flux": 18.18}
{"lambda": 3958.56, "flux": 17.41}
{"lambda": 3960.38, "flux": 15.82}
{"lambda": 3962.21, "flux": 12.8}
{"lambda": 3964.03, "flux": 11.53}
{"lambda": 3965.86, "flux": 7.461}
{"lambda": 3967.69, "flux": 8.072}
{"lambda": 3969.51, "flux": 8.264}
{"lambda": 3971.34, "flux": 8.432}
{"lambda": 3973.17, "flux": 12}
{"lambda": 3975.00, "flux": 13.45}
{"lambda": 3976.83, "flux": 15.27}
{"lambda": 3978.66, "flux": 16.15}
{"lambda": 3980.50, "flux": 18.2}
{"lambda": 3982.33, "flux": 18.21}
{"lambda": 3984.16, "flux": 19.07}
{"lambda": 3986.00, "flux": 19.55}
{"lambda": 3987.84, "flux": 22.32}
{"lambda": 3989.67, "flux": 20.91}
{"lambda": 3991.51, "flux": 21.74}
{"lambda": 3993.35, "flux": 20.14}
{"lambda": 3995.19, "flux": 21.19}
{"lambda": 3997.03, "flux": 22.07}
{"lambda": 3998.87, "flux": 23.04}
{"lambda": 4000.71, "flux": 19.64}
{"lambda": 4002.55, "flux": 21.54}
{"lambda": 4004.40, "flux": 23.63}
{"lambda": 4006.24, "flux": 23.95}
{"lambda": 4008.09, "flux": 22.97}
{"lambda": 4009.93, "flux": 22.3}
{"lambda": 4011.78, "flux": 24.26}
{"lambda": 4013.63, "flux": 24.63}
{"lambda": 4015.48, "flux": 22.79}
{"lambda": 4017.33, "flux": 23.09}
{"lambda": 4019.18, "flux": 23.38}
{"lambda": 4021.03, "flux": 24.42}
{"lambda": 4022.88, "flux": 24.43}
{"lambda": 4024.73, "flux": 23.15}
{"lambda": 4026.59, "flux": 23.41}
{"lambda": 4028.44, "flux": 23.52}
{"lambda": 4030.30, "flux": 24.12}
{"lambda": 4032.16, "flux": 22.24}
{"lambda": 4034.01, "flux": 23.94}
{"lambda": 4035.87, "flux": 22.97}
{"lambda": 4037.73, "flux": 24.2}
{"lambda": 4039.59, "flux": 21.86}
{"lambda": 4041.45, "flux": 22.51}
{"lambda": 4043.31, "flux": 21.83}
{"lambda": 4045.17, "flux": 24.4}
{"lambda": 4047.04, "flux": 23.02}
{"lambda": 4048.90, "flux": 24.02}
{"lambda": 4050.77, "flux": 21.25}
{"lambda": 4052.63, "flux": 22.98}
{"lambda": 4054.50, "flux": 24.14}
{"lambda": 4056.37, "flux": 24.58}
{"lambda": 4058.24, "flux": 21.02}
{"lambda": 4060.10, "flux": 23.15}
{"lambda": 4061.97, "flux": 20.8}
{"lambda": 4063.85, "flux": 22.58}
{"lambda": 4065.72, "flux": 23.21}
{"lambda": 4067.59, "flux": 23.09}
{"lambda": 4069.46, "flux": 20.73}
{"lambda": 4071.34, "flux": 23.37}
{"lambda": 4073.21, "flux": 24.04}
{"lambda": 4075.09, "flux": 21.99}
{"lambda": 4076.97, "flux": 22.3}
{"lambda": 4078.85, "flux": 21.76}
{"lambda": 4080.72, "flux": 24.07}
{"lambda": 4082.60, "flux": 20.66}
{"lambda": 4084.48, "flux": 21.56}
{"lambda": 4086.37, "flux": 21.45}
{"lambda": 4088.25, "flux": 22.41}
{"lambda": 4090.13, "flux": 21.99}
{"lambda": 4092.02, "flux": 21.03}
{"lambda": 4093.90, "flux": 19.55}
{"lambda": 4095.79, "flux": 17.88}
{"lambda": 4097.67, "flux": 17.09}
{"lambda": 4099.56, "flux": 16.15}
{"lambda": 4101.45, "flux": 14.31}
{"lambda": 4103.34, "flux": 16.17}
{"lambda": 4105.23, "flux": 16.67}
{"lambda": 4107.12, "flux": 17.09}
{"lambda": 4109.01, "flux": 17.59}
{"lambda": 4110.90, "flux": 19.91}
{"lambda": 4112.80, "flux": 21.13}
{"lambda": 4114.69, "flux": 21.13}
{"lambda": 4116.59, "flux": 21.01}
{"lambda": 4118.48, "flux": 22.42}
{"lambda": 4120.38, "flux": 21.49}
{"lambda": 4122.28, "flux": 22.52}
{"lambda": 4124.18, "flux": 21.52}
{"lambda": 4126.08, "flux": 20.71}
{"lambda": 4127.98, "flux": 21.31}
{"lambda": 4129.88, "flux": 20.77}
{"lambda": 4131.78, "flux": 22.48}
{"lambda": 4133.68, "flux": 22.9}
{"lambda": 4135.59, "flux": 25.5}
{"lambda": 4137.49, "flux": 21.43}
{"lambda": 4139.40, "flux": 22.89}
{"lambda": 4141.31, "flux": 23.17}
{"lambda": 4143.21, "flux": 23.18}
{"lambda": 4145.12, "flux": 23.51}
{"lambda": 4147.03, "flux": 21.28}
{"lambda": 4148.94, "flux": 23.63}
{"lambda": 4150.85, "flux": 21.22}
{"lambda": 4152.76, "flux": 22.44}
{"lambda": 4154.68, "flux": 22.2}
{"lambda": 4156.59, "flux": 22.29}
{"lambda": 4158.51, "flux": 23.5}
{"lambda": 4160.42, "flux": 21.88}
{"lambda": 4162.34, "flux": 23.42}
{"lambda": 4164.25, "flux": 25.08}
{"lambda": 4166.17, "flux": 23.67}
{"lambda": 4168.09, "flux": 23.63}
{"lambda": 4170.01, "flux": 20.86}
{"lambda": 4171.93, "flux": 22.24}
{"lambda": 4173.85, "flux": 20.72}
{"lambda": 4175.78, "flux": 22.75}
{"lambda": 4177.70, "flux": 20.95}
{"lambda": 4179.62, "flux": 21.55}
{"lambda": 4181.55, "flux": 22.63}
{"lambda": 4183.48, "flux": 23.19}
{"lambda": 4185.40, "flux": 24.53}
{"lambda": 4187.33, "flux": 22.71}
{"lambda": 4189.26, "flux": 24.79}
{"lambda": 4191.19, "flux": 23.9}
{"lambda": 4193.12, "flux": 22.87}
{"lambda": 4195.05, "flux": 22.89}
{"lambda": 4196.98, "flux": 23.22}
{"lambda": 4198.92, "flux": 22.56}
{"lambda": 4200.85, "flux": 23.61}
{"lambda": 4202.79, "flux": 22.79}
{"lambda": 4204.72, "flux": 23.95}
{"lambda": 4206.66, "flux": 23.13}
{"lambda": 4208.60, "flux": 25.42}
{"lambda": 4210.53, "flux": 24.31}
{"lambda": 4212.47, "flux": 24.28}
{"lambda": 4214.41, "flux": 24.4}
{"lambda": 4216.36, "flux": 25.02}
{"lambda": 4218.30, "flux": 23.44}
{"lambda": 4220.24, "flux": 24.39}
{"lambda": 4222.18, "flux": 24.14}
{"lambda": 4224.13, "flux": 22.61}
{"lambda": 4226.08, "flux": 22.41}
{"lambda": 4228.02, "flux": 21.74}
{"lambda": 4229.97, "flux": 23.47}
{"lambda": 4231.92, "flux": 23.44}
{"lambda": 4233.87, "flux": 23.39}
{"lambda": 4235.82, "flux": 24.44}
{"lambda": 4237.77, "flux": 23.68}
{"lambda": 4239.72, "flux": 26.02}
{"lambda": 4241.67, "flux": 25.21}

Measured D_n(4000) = 1.47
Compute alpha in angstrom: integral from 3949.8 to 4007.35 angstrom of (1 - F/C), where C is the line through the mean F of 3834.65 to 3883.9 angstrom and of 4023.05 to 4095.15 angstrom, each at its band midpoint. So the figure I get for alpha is 7.3 angstrom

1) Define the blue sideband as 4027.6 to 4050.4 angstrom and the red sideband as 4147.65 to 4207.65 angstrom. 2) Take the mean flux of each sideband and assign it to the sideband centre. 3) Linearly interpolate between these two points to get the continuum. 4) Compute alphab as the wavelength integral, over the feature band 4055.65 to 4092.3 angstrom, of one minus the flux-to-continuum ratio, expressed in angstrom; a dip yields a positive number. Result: 1.25 angstrom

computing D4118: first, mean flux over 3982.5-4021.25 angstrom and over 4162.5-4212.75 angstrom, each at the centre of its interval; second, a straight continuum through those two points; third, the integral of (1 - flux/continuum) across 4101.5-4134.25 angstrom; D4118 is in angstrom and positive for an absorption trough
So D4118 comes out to 3.7 angstrom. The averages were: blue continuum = 22.1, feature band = 20.2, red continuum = 23.2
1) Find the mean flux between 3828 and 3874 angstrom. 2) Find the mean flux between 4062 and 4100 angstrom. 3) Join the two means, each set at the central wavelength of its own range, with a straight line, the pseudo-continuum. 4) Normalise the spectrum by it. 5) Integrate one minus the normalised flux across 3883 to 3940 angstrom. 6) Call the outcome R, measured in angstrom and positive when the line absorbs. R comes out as 3.07 angstrom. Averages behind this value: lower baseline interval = 15.1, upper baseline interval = 21.4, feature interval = 15.8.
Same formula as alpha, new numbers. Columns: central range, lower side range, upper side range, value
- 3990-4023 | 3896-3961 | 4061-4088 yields -4.8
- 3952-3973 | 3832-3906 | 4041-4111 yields 5.5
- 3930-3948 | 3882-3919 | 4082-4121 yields 3.2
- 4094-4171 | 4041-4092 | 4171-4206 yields 5.3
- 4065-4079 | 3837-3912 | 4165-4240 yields -1.5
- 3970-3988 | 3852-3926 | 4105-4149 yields 2.8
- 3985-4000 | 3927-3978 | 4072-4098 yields -4.6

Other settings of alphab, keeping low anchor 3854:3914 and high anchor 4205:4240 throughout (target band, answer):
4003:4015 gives -2.58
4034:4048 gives -2.11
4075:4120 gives 2.81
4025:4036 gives -1.99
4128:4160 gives -0.60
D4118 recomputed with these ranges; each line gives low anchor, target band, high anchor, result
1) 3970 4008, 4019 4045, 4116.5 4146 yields -4.30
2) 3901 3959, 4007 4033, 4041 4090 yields -3.59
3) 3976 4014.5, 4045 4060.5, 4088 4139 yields -1.90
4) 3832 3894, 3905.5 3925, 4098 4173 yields -2.51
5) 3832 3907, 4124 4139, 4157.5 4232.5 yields -0.28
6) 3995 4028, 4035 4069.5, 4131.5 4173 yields 0.27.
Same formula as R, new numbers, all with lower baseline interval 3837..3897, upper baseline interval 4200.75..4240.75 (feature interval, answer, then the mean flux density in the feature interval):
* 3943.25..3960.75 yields -0.75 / 18.3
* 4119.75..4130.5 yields 0.09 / 21.4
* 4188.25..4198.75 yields -0.12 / 23.4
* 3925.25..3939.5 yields 3.89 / 12.4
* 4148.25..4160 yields -0.12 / 22.5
